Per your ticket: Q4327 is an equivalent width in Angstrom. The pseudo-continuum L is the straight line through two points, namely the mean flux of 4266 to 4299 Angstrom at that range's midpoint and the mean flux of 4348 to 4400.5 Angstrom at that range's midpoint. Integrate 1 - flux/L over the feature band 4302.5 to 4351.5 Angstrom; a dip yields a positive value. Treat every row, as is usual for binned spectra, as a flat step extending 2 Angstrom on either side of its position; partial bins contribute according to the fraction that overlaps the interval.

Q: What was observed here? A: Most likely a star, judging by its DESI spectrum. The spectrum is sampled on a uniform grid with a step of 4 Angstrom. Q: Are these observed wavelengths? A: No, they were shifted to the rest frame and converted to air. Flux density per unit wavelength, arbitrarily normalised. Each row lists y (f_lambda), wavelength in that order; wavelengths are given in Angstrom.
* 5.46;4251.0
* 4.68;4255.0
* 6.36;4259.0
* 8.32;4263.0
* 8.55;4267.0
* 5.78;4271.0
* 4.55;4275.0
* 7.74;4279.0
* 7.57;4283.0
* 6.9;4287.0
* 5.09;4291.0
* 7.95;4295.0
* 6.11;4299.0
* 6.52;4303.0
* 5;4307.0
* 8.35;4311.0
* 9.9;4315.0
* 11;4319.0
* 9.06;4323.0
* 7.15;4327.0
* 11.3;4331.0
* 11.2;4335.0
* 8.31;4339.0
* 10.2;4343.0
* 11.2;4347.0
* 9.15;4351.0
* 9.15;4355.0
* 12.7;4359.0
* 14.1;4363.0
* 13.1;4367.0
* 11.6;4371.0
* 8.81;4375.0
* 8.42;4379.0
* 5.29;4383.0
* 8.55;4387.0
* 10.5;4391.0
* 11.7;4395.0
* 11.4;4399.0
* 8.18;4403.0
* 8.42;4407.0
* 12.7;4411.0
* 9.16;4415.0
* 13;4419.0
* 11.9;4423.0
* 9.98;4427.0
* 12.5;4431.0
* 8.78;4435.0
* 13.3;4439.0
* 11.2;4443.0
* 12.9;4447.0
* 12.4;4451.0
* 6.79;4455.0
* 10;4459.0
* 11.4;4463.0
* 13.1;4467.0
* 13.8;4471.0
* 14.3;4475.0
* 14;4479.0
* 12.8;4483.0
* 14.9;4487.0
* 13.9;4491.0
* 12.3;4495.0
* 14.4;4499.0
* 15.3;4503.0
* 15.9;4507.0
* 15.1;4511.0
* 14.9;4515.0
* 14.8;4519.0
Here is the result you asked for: -4.0 Angstrom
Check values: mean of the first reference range 6.67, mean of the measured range 9.18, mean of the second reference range 10.4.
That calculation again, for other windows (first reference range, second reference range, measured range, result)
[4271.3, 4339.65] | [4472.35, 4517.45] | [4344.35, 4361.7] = -2.3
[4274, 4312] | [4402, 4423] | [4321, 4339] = -3.9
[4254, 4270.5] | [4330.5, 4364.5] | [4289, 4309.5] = 5.8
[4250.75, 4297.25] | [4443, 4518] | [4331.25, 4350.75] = -3.3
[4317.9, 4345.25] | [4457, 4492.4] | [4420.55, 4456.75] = 3.3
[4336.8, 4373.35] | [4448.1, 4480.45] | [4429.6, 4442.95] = 0.3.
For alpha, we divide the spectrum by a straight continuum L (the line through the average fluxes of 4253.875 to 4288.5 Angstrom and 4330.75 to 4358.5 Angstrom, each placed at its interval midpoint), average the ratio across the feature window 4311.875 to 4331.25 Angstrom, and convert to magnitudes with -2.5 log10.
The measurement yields -0.05 mag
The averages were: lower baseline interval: 6.77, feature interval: 9.46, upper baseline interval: 10.1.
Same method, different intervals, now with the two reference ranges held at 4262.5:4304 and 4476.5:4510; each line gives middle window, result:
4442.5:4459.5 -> 0.19 mag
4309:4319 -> -0.20 mag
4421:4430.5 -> 0.06 mag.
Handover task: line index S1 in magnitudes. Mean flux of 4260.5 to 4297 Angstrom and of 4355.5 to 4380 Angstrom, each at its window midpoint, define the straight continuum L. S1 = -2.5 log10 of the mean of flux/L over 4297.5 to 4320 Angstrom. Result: 0.11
